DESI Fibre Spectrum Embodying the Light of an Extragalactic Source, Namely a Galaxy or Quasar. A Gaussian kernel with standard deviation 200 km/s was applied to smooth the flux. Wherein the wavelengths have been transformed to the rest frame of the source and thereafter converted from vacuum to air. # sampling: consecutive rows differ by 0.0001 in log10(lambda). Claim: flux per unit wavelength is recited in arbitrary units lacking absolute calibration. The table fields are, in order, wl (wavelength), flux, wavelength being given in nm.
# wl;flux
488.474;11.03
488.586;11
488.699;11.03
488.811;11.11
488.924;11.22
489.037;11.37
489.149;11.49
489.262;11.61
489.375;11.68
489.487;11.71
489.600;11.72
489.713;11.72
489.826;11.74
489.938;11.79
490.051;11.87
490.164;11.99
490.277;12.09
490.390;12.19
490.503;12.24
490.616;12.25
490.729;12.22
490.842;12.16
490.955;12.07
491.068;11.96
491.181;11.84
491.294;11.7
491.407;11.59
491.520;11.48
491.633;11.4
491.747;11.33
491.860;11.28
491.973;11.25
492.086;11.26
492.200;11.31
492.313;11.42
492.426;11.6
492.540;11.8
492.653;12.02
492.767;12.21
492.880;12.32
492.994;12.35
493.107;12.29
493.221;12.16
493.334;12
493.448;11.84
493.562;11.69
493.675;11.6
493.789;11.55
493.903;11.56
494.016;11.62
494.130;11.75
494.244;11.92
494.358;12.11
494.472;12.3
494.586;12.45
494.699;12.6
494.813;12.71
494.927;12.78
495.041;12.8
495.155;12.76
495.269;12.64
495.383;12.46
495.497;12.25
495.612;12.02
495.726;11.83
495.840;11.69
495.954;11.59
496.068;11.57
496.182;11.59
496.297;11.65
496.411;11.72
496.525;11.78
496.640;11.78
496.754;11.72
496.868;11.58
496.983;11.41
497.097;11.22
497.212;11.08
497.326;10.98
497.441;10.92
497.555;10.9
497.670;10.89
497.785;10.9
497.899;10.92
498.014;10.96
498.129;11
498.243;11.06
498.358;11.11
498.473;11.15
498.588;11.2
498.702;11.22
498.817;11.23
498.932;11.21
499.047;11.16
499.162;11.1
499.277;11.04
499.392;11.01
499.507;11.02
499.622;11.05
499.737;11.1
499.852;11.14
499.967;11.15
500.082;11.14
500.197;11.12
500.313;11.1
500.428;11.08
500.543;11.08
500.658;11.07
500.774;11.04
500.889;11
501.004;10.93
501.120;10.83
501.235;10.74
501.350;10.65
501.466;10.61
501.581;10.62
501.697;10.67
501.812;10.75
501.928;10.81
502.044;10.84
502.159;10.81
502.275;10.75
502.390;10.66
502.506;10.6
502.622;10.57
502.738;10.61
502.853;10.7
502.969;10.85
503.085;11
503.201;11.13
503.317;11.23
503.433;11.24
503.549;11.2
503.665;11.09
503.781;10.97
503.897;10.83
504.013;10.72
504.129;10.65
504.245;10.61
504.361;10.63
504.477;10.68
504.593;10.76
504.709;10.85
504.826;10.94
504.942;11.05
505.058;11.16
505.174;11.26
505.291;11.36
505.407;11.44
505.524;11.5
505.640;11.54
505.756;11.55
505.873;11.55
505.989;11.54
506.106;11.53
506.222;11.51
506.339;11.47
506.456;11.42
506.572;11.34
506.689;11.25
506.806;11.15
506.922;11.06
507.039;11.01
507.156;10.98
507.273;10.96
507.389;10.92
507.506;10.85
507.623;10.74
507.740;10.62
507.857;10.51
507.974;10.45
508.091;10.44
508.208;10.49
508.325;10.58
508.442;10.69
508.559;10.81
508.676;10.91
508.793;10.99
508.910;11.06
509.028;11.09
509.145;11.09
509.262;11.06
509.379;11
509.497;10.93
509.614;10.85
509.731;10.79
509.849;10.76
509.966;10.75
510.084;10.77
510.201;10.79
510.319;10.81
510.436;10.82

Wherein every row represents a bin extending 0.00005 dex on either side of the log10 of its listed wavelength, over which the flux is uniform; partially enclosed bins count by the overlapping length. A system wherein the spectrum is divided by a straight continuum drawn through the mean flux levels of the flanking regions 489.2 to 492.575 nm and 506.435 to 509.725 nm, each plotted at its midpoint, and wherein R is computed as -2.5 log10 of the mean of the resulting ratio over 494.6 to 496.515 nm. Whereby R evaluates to -0.06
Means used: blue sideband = 11.7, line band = 12.2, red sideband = 10.9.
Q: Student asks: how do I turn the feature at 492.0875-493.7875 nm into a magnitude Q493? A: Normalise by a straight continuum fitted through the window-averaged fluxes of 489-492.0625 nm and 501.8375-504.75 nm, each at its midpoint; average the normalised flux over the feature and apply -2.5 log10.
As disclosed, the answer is -0.03 mag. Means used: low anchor 11.8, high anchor 10.8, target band 11.9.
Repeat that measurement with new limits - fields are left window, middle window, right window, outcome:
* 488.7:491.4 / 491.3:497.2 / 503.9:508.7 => -0.025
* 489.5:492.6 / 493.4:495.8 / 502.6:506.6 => -0.052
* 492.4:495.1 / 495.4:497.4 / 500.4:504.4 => 0.008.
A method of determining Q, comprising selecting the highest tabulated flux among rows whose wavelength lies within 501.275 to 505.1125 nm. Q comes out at 11.24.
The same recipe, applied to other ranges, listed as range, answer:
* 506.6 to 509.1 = 11.25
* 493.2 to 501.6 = 12.8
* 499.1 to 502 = 11.15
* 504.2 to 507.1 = 11.55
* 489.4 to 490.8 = 12.25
